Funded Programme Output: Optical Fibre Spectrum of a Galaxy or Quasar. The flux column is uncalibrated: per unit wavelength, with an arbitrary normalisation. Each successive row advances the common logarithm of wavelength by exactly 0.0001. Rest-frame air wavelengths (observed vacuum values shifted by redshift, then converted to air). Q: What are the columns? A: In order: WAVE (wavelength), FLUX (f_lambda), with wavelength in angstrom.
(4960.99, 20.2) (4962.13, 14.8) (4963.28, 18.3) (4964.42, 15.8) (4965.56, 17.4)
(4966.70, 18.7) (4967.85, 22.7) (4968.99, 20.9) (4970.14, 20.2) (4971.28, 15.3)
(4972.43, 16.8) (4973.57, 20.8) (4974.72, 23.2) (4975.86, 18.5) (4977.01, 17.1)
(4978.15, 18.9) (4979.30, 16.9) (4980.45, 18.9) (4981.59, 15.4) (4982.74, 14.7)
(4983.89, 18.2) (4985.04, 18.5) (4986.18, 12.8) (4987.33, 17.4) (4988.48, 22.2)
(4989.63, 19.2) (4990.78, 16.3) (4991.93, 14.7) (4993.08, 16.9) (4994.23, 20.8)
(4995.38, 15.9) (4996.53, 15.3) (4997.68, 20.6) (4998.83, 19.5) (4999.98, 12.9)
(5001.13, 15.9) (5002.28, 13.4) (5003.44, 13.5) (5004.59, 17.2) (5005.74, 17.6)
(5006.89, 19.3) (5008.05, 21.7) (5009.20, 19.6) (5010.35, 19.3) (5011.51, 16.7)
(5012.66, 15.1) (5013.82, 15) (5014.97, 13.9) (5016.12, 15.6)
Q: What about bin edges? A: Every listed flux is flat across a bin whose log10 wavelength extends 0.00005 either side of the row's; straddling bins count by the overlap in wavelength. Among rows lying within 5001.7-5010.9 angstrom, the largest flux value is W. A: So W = 21.7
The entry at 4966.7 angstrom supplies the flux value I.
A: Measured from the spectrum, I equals 18.7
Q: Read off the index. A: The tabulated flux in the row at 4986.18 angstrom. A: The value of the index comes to 12.8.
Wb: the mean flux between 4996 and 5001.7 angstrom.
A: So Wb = 16.9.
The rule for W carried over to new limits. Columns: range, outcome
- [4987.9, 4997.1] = 22.2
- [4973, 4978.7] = 23.2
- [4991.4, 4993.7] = 16.9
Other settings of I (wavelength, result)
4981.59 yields 15.4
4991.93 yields 14.7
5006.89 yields 19.3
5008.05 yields 21.7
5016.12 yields 15.6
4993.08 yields 16.9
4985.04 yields 18.5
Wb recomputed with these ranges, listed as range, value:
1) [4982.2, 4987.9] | 16.3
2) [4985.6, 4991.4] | 17.6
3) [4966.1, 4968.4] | 20.6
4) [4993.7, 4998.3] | 18.1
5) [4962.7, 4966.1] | 17.2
